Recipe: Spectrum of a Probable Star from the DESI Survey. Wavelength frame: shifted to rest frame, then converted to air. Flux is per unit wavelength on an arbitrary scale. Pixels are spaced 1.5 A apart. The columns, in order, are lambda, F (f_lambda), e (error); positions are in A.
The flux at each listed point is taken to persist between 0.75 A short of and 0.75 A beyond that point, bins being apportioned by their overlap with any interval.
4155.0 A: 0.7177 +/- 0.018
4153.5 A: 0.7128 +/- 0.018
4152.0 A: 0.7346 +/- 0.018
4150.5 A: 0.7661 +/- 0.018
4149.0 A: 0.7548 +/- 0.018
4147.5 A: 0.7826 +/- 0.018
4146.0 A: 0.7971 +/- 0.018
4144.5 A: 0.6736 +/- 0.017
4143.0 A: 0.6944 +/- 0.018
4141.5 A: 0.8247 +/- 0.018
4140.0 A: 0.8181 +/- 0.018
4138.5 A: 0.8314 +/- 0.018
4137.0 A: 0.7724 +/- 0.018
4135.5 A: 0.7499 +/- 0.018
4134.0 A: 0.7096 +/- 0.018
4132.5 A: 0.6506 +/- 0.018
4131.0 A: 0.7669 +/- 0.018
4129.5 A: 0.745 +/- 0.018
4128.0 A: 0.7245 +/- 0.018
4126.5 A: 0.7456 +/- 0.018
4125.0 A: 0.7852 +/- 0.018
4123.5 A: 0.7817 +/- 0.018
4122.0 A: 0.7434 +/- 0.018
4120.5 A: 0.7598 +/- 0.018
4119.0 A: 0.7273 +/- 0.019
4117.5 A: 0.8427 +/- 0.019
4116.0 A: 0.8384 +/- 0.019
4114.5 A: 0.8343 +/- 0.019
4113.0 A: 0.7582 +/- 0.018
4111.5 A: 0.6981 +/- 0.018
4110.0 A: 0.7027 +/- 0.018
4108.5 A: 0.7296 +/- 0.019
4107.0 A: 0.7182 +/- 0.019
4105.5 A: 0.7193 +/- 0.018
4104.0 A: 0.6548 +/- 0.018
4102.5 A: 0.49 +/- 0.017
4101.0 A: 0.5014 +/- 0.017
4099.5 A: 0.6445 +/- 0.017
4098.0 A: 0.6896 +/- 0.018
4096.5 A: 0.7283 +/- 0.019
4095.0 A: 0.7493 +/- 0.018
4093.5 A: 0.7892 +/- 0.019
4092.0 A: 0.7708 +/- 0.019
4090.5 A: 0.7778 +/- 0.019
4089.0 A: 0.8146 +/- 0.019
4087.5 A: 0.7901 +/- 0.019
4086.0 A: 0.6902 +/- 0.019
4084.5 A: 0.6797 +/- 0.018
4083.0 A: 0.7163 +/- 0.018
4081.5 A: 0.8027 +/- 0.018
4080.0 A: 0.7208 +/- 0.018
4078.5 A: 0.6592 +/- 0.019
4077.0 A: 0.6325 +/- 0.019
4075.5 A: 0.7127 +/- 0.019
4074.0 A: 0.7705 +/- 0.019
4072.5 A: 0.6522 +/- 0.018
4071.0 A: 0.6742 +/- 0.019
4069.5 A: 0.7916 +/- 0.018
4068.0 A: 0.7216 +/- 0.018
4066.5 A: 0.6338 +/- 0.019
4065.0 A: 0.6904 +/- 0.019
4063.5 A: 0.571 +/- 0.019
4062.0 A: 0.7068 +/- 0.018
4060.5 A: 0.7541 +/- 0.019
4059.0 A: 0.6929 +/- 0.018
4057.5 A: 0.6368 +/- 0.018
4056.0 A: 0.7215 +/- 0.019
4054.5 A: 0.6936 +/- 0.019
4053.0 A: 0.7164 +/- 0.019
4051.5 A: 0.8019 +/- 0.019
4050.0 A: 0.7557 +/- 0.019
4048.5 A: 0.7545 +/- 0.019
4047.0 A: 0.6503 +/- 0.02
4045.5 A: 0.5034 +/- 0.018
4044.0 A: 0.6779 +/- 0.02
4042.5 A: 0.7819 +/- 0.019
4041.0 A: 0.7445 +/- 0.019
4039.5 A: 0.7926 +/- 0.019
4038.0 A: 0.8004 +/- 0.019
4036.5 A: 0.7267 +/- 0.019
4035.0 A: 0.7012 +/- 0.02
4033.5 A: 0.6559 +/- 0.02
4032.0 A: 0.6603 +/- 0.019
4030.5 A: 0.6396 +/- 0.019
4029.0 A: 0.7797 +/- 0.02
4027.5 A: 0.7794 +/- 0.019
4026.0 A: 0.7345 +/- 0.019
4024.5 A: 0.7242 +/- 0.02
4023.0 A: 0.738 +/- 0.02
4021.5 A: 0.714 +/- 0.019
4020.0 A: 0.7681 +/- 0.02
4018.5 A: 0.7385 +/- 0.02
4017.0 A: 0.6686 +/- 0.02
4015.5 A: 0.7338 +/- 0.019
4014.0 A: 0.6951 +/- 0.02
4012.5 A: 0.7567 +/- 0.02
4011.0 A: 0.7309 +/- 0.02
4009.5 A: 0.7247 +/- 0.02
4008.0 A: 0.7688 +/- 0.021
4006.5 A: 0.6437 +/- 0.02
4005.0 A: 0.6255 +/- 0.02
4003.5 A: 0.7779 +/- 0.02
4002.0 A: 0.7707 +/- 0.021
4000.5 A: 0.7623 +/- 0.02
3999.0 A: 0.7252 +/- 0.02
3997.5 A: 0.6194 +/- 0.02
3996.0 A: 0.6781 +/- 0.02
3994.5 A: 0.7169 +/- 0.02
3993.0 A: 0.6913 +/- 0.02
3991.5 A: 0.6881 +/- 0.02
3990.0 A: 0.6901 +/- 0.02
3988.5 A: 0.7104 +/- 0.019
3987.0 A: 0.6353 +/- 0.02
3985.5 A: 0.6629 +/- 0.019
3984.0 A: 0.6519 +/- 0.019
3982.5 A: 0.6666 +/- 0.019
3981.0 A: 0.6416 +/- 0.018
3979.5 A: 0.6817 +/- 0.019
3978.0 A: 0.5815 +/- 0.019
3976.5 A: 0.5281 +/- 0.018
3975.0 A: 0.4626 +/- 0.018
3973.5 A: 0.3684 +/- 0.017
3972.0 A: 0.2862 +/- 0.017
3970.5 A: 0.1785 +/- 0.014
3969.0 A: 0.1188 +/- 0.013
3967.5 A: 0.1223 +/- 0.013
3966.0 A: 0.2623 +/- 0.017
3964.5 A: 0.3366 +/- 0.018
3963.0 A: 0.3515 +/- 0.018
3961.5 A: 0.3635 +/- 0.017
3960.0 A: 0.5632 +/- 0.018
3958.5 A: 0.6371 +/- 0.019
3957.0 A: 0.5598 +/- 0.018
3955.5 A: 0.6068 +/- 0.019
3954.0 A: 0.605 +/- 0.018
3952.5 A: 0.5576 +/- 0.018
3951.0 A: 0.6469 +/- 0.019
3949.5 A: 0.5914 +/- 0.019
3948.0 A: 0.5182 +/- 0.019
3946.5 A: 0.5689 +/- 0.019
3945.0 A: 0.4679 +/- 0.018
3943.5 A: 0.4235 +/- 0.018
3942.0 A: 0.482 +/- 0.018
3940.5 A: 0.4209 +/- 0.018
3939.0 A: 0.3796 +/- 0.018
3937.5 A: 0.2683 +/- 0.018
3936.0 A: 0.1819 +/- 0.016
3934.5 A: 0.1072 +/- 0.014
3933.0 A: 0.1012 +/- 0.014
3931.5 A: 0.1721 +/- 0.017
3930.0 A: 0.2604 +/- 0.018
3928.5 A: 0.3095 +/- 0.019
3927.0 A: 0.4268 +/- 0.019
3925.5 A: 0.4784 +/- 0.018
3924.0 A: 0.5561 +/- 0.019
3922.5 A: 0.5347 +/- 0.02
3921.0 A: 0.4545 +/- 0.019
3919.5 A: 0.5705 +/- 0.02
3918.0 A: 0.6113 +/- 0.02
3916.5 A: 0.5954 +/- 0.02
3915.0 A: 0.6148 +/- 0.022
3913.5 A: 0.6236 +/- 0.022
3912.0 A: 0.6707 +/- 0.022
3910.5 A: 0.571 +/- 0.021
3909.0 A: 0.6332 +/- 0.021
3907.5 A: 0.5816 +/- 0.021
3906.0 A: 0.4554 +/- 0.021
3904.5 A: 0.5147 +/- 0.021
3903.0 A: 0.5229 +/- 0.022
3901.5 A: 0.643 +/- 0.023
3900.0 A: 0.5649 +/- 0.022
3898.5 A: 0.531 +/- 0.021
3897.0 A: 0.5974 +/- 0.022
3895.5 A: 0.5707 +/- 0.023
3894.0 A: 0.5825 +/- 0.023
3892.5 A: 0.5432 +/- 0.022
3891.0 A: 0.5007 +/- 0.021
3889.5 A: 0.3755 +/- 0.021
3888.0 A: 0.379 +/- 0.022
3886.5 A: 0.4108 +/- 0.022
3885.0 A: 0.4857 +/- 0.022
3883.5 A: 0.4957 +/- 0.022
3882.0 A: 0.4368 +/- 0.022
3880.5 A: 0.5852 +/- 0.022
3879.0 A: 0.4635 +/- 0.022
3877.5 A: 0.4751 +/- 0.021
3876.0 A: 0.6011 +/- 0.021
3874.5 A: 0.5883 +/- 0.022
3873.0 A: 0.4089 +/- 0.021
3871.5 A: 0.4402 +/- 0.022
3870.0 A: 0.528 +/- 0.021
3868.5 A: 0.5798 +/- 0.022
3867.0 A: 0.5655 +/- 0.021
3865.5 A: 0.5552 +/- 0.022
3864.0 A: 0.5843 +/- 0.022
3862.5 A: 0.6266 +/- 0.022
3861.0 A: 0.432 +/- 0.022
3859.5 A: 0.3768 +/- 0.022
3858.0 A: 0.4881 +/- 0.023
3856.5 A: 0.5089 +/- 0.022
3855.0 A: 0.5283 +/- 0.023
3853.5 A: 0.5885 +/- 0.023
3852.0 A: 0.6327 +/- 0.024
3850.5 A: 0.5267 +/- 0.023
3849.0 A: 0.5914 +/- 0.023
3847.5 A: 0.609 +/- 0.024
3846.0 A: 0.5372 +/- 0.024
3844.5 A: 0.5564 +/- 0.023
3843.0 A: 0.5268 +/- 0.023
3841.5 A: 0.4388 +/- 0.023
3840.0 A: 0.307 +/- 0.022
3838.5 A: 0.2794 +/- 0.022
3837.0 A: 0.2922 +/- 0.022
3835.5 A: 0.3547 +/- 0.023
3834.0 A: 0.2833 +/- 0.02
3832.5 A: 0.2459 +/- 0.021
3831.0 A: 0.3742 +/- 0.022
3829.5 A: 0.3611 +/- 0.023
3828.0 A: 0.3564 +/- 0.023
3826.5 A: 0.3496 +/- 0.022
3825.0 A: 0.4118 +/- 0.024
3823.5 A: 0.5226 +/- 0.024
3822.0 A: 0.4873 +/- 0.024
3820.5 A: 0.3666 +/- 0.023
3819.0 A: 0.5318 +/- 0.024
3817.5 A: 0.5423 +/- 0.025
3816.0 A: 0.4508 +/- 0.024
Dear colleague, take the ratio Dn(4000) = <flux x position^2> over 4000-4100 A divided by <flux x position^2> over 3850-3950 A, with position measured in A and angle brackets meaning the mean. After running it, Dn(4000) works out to 1.6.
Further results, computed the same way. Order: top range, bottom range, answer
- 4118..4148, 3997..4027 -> 1.11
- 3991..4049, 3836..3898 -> 1.54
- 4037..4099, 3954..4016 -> 1.29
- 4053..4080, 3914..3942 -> 1.87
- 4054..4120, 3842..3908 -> 1.51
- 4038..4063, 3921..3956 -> 1.79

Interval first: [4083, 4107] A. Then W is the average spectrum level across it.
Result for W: 0.7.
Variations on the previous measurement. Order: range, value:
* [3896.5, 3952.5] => 0.478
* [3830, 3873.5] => 0.474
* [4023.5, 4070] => 0.709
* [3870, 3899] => 0.499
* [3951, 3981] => 0.441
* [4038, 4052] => 0.721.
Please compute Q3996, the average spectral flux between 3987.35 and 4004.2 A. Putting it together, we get 0.71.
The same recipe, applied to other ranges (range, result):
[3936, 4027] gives 0.577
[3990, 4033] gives 0.715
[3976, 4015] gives 0.687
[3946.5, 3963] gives 0.555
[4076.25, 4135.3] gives 0.725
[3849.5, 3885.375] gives 0.522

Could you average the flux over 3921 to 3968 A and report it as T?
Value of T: 0.417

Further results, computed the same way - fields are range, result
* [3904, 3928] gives 0.554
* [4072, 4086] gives 0.705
